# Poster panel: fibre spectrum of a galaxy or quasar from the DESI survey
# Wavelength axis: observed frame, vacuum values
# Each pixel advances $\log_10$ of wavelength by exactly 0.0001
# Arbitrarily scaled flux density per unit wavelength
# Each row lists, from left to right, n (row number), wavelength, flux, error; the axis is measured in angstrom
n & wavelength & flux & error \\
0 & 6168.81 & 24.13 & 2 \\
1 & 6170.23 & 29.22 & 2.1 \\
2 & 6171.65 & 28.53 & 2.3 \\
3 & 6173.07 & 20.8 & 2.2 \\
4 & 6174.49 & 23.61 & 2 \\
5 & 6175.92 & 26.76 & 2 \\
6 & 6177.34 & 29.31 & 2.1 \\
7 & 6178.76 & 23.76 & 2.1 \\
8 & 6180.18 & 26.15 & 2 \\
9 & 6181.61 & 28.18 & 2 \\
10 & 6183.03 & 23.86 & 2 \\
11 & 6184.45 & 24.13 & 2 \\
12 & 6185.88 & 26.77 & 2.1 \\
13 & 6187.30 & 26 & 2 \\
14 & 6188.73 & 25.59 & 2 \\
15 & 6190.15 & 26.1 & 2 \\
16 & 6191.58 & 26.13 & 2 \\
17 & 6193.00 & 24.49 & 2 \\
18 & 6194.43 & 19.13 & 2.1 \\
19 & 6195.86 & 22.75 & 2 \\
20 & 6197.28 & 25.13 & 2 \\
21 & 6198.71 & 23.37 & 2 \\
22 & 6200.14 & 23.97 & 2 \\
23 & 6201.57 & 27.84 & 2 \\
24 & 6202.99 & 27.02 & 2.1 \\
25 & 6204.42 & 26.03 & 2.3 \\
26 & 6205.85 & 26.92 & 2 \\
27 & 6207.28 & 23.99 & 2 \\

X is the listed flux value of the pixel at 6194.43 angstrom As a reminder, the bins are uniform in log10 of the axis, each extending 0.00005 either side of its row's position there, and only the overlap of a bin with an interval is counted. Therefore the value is 19.13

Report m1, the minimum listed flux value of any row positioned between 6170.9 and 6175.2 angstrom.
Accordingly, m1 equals 20.8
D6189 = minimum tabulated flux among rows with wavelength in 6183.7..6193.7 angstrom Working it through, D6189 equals 24.13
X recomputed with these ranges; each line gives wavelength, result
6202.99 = 27.02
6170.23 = 29.22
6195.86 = 22.75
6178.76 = 23.76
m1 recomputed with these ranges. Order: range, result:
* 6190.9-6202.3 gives 19.13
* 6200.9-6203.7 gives 27.02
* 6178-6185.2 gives 23.76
